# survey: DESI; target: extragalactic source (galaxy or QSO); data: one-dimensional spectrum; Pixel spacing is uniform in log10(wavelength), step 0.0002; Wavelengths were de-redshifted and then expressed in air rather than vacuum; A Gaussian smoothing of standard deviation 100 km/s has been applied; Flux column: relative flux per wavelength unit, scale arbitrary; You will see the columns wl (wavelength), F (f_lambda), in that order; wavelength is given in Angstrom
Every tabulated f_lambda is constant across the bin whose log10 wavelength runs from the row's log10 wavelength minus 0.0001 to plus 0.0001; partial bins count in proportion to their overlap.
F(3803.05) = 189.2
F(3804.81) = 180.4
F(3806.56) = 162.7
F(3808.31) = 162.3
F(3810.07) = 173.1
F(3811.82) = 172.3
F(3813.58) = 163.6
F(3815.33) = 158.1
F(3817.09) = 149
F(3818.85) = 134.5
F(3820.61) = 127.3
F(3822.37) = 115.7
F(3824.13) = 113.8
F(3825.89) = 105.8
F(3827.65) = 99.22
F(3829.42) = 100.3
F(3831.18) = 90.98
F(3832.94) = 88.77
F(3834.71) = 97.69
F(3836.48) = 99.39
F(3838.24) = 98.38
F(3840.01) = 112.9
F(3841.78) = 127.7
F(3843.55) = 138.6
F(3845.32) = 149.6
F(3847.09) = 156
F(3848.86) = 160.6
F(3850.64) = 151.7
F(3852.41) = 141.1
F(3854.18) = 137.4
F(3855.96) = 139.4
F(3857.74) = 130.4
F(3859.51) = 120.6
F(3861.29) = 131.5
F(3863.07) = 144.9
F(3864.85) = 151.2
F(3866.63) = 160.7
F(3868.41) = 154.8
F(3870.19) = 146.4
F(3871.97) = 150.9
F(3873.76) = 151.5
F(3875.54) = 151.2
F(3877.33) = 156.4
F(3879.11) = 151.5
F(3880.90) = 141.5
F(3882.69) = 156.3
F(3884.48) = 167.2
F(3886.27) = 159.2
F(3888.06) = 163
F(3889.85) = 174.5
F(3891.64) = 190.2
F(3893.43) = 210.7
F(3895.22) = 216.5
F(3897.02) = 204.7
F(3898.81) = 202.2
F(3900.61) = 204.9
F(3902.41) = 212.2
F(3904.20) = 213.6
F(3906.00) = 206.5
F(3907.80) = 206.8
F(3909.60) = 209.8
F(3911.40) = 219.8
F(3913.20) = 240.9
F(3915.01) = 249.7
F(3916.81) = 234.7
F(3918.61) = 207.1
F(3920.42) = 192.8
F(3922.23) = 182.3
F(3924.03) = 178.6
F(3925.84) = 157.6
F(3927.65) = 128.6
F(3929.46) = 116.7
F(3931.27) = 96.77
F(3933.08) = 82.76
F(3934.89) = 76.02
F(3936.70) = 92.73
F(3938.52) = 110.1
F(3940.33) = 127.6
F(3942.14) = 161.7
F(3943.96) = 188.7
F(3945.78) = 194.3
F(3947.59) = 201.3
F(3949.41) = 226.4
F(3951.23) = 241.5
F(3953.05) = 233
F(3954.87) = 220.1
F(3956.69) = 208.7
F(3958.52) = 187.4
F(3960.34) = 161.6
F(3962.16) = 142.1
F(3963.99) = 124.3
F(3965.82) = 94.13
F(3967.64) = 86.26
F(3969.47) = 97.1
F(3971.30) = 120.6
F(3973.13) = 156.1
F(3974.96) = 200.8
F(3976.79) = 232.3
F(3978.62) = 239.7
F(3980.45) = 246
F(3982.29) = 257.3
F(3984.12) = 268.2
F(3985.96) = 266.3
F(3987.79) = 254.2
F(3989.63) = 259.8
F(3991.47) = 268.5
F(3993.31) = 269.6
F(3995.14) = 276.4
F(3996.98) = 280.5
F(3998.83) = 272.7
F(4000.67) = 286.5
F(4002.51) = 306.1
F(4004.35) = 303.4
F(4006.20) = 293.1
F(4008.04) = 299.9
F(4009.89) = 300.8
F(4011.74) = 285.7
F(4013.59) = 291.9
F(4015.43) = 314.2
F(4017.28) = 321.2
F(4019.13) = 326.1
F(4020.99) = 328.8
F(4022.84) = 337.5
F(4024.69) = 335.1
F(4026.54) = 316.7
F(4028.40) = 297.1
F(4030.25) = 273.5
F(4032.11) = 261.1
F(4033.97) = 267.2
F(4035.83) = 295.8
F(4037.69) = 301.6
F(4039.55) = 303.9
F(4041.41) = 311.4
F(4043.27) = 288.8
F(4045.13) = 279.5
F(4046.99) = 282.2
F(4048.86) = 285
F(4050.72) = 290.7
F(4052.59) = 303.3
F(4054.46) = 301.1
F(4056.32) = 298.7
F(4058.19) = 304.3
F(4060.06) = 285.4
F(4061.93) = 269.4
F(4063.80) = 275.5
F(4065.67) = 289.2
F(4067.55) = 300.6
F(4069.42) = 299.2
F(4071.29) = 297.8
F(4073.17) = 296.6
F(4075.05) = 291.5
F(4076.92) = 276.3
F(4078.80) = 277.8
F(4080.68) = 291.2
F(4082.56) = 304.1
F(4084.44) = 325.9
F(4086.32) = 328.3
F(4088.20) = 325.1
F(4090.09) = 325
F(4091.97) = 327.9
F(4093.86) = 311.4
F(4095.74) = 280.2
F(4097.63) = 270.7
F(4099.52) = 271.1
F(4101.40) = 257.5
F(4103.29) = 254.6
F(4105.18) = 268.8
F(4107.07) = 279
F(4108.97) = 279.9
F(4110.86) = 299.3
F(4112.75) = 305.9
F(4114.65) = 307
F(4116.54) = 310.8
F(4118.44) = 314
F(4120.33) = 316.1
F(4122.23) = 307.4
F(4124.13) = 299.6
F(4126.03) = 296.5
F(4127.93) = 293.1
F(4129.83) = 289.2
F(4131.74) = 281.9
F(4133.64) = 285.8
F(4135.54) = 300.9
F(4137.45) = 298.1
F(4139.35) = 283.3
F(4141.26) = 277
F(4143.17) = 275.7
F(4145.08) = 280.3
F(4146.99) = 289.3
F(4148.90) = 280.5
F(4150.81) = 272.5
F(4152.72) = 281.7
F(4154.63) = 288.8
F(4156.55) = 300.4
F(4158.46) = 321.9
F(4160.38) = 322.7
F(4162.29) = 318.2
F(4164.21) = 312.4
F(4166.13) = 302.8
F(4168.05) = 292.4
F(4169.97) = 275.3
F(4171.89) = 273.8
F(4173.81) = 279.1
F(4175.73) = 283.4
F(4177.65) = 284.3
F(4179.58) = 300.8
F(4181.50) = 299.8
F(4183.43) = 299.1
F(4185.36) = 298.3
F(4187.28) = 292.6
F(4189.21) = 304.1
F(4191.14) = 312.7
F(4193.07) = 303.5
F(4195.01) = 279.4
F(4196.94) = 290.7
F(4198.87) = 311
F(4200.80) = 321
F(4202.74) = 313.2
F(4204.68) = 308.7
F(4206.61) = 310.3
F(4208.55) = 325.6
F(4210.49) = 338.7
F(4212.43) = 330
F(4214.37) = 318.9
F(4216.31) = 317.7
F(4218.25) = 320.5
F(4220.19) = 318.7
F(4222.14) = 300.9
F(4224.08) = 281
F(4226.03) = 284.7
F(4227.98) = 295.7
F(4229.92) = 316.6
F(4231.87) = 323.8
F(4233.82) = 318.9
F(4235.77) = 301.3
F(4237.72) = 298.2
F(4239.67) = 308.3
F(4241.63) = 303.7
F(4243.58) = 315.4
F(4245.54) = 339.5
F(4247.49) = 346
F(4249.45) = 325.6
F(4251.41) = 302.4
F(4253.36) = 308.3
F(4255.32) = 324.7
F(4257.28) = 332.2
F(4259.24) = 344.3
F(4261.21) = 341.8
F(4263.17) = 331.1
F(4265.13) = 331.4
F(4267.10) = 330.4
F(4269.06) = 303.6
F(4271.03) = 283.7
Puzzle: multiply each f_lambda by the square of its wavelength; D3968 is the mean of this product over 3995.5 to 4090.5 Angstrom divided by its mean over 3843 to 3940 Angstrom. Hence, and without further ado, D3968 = 2.0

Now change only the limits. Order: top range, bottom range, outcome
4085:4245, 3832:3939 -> 2.17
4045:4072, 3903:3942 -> 1.85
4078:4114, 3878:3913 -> 1.70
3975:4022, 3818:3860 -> 2.49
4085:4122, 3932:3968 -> 2.02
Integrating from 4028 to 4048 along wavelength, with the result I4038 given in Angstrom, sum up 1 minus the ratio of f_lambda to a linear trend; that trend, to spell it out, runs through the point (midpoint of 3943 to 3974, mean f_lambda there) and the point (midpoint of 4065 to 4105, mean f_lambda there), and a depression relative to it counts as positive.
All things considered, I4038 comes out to -3.1 Angstrom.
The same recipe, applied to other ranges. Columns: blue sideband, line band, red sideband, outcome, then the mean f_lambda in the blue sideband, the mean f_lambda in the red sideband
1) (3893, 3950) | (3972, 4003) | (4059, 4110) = -3.9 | 179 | 291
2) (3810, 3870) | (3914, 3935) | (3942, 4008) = 2.6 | 132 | 219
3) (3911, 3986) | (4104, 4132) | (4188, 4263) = -3.9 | 176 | 314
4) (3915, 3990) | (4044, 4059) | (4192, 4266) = -4.4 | 177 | 315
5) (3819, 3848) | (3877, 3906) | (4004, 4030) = -1.2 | 114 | 310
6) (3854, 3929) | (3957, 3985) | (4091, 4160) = 5.3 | 177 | 291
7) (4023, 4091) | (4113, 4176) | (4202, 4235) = 2.3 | 296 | 313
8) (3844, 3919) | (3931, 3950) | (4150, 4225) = 5.5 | 174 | 303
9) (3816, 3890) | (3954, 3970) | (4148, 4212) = 3.5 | 135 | 300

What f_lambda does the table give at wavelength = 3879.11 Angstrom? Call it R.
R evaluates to 151.5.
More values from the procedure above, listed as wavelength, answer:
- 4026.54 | 316.7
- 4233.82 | 318.9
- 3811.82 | 172.3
